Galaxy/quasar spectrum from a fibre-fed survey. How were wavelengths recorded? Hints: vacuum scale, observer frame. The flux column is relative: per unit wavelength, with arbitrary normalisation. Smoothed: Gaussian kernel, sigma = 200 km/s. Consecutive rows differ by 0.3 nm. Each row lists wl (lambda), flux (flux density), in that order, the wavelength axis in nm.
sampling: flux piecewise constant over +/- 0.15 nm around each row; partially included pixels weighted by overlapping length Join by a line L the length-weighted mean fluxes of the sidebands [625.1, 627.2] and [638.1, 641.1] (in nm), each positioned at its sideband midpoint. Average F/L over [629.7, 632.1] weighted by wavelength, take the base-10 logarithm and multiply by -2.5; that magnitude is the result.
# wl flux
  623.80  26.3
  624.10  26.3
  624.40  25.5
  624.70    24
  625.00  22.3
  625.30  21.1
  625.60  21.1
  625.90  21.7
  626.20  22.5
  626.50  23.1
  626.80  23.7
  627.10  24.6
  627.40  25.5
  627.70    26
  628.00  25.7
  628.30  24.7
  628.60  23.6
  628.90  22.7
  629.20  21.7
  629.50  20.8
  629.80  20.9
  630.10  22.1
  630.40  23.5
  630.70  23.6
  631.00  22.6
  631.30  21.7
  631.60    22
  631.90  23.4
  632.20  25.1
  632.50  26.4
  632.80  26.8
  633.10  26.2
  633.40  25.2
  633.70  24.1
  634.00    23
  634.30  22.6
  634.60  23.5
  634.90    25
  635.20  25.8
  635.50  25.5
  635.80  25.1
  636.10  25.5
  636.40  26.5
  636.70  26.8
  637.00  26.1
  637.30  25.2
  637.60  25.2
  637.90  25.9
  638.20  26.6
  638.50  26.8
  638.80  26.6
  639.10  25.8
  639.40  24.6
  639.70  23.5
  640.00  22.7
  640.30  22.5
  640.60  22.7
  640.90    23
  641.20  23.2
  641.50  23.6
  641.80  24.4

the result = 0.03 mag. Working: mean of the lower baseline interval 22.5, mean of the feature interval 22.6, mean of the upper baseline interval 24.4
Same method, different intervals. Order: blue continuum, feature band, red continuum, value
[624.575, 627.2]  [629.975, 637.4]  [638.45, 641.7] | -0.05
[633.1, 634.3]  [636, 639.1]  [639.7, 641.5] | -0.12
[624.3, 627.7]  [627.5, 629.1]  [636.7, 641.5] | -0.04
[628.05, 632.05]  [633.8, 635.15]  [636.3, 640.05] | 0.03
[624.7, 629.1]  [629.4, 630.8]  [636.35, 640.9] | 0.08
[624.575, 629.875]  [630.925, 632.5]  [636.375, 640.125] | 0.04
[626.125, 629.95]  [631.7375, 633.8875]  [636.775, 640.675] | -0.05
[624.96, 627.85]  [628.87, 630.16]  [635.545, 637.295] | 0.12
